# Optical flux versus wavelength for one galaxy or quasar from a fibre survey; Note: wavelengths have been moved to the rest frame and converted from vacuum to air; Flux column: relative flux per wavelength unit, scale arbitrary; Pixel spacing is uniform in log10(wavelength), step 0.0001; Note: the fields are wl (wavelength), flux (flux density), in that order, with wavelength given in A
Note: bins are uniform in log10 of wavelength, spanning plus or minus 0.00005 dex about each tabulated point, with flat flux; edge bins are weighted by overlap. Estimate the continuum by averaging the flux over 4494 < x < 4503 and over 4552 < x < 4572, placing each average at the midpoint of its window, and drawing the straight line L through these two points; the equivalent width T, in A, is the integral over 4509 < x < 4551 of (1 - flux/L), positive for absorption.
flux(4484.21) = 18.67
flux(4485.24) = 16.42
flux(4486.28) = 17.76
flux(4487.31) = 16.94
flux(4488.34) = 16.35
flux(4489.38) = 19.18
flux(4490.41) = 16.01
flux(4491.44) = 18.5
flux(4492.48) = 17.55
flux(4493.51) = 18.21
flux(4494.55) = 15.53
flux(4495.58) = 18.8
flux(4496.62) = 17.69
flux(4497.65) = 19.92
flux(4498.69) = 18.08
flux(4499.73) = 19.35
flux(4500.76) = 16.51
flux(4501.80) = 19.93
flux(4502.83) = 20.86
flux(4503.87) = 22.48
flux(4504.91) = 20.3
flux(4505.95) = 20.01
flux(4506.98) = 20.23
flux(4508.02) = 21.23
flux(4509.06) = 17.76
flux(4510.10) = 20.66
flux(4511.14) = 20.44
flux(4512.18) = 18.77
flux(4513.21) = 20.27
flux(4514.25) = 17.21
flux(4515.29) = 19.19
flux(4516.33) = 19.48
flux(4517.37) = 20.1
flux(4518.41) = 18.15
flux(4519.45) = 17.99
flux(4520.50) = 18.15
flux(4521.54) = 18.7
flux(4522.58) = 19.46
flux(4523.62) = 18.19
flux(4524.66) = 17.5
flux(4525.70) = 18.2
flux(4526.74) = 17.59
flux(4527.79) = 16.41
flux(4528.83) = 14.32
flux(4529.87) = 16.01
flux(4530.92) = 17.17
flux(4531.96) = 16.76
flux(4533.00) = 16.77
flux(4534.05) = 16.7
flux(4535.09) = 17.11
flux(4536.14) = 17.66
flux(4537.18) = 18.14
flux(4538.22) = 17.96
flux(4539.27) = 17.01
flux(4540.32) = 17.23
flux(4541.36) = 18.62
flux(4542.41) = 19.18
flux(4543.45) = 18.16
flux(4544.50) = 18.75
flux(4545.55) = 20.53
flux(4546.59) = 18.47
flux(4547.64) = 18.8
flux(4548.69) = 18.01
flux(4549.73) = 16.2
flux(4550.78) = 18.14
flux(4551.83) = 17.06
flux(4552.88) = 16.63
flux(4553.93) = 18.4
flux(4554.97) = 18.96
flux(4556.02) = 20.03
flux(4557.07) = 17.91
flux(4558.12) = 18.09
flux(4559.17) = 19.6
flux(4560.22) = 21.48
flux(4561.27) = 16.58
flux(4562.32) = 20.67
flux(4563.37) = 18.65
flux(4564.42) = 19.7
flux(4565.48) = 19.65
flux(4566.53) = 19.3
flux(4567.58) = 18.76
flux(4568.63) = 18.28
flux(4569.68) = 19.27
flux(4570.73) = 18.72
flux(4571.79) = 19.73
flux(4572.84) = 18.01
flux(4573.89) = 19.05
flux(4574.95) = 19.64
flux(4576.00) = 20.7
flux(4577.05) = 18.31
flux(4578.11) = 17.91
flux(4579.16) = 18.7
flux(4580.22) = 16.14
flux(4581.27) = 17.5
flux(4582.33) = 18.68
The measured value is 1.3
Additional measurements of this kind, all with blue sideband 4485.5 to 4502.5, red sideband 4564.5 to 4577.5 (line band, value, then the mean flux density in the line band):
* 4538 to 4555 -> 0.59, 18.1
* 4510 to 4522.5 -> -0.54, 19.1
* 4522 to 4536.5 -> 1.05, 17.1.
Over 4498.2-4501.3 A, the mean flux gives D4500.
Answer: 18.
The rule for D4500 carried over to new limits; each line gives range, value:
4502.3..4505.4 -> 21.2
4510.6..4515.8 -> 19.2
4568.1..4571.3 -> 18.8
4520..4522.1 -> 18.5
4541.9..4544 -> 18.7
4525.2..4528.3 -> 17.4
